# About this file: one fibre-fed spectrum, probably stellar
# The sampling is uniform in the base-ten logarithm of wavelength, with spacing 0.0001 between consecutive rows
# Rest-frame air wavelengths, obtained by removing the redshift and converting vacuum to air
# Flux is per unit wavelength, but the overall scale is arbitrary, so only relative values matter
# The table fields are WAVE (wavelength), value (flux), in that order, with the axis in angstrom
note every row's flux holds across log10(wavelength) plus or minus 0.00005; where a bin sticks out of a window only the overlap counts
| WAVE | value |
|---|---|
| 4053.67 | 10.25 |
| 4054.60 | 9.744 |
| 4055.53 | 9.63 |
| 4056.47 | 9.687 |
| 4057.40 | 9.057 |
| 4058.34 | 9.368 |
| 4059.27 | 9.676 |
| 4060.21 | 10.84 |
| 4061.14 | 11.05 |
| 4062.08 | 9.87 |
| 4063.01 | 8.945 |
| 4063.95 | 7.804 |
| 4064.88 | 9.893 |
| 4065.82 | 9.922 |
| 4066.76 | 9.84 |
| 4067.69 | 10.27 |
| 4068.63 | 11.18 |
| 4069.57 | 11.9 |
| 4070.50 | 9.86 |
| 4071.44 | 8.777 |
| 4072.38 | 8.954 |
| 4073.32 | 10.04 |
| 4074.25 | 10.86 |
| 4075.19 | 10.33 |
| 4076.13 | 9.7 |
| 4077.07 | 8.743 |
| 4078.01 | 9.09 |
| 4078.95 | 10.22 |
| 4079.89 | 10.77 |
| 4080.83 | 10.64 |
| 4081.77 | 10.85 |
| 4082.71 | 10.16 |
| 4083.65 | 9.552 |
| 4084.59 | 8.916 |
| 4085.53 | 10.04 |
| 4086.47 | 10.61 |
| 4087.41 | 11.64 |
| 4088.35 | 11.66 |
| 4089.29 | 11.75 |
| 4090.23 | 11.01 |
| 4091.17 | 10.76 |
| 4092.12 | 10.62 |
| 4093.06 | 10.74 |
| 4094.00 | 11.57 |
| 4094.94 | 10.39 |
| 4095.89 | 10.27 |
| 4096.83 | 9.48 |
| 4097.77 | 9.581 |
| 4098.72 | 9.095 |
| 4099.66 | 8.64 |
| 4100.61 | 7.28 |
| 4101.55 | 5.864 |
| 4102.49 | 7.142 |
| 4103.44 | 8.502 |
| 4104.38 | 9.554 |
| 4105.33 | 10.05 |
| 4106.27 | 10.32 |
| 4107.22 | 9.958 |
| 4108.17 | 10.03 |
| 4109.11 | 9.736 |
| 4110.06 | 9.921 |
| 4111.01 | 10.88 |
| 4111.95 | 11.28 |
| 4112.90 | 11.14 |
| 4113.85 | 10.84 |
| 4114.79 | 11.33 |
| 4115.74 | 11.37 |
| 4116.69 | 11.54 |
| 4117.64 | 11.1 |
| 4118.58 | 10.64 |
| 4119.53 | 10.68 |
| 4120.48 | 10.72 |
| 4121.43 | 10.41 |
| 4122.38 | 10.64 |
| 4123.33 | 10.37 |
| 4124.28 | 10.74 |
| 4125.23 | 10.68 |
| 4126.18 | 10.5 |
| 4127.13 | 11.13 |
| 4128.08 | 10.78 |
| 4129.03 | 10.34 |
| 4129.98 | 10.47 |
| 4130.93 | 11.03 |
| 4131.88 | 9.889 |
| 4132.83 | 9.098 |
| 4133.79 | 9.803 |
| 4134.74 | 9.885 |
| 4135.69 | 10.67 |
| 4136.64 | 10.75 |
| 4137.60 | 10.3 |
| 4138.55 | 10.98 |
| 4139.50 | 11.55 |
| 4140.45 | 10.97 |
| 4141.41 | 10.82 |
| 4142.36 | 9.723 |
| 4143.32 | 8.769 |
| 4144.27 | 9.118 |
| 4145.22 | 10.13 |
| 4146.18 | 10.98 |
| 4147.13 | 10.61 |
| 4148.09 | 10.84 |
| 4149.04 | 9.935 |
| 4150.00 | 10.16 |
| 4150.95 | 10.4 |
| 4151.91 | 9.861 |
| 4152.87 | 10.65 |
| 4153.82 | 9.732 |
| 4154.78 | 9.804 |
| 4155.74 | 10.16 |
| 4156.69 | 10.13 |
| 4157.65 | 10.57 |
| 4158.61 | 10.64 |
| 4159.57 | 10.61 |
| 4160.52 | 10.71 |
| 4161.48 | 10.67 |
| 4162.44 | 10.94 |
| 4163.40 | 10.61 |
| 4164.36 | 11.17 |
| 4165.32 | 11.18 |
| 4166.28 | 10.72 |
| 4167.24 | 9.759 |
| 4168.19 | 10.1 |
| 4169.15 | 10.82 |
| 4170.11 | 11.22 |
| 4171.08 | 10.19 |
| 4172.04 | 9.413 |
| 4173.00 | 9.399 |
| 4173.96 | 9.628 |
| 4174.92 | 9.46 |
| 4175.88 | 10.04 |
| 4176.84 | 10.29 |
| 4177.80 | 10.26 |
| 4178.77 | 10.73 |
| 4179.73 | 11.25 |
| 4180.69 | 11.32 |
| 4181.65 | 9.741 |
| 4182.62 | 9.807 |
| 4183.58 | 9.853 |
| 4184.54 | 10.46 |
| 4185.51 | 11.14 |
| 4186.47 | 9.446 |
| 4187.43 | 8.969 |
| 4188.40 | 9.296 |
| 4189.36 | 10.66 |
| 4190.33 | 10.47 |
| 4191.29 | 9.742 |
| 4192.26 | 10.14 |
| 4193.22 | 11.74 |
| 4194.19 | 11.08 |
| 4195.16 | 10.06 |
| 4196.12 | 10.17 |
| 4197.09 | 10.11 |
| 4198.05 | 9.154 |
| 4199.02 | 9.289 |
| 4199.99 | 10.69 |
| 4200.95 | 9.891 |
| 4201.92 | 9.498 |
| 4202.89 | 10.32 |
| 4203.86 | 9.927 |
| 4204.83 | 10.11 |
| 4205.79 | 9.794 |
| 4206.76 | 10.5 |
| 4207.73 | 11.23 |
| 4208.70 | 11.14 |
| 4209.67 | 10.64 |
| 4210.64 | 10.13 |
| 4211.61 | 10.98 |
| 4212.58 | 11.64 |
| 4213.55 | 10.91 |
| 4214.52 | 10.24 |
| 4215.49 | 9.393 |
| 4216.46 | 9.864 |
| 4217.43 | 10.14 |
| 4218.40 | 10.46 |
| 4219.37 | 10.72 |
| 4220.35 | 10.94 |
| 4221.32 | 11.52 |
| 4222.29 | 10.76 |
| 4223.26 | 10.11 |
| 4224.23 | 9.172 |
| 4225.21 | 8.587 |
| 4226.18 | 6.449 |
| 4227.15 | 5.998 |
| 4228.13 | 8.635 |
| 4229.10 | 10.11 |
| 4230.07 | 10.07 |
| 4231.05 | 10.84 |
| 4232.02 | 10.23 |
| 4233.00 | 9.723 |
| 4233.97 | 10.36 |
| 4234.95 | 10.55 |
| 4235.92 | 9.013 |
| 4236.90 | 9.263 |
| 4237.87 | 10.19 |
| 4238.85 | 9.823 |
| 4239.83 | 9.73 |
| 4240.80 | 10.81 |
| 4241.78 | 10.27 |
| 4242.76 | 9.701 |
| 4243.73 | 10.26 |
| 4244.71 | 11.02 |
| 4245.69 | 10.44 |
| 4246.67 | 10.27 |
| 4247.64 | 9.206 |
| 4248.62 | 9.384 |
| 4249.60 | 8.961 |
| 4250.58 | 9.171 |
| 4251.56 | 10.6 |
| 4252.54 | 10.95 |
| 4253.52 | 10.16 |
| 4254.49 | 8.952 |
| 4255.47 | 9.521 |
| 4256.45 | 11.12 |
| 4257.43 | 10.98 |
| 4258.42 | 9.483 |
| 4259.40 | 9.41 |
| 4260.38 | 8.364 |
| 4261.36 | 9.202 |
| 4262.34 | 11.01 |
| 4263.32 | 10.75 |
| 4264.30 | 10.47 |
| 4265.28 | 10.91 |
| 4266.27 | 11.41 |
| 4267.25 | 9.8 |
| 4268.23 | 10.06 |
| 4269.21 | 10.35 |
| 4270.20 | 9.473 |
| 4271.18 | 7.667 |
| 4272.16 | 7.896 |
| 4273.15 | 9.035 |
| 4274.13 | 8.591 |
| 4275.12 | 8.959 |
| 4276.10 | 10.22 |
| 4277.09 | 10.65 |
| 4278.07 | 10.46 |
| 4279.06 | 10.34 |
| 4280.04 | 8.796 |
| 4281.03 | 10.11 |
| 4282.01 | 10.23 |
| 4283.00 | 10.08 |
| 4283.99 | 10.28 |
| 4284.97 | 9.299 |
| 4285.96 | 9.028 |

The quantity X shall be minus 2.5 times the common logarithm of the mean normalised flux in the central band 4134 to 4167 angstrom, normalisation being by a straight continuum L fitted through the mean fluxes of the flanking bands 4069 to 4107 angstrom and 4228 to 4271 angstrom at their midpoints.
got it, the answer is -0.05 mag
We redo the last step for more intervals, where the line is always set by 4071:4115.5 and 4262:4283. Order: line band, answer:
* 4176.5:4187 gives -0.05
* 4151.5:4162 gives -0.04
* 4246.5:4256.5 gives 0.01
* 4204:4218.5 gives -0.06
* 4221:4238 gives 0.04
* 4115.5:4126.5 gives -0.08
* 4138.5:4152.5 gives -0.04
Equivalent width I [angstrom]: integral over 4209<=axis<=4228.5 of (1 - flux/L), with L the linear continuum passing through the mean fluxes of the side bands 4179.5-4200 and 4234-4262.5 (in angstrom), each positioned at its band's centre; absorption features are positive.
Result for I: 0.3 angstrom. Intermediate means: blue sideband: 10.2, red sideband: 9.92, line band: 9.88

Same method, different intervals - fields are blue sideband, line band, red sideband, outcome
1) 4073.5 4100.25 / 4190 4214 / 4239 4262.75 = -0.79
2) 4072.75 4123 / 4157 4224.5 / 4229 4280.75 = -2.25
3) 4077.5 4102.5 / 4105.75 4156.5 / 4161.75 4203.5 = -1.78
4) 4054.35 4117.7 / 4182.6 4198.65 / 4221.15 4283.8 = -0.43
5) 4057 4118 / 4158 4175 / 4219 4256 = -0.87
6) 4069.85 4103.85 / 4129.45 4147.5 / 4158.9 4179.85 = -0.17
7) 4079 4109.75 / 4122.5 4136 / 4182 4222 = -0.47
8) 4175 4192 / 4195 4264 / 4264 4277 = -0.72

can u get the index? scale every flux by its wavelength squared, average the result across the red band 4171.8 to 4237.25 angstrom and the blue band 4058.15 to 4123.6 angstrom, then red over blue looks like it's 1.1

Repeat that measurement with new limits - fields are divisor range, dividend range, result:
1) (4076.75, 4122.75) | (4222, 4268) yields 1.04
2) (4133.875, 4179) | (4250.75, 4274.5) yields 1.00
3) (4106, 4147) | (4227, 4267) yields 1.00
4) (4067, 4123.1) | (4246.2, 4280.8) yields 1.04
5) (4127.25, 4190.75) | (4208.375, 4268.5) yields 1.01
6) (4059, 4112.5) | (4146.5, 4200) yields 1.08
